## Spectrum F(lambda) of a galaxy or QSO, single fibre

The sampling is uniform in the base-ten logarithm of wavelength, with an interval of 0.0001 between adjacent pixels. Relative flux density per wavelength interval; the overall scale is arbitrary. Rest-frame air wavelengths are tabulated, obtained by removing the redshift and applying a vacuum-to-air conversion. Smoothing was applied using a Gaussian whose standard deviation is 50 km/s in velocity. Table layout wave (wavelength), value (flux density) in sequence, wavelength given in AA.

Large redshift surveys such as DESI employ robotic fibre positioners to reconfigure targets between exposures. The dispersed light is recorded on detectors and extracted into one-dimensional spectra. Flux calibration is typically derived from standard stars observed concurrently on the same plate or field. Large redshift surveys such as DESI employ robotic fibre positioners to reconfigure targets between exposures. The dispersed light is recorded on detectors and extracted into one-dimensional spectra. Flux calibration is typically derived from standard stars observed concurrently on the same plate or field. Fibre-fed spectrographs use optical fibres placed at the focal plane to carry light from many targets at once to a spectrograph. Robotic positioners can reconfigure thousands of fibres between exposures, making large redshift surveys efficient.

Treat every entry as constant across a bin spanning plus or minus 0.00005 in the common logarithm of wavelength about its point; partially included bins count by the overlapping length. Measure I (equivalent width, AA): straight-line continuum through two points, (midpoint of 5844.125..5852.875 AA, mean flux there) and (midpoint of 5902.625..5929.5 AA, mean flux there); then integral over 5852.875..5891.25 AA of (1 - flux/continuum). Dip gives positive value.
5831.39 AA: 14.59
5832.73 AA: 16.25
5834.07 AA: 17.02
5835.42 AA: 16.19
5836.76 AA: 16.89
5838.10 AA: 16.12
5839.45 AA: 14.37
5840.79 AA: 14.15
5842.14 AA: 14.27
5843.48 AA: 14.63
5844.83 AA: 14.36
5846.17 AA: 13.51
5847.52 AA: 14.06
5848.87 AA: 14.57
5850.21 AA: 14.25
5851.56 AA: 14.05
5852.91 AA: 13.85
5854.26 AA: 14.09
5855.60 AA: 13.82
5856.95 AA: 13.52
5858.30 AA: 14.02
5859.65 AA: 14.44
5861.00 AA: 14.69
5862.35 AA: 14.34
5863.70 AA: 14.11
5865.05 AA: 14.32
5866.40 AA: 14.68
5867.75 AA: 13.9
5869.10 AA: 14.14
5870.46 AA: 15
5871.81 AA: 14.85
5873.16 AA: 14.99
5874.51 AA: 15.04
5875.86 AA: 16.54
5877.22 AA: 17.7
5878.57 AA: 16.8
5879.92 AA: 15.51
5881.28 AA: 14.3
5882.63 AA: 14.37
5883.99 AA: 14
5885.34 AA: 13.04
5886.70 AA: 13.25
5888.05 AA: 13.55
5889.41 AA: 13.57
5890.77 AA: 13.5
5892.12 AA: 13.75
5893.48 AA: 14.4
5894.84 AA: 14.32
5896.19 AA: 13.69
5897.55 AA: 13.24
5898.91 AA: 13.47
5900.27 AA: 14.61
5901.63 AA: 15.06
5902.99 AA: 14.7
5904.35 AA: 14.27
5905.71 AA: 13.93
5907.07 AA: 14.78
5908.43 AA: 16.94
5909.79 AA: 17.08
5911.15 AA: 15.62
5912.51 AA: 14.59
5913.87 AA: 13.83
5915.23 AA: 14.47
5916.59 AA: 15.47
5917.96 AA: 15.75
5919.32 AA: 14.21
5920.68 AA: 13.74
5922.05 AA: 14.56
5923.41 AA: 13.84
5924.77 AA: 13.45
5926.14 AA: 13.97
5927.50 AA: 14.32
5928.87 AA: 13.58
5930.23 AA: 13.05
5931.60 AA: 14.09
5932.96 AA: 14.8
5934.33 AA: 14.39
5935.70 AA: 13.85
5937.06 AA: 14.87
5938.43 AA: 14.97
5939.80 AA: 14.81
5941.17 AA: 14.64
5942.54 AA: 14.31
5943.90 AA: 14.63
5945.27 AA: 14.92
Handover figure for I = -0.5 AA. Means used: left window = 14.1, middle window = 14.5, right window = 14.7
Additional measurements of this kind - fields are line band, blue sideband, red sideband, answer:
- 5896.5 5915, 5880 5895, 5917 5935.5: -1.0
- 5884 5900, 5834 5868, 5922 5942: 0.8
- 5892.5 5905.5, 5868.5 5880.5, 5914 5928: 0.7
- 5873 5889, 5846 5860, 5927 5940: -0.9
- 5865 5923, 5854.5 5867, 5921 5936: -2.2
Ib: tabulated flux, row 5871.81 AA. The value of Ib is 14.85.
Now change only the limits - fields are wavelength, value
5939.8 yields 14.81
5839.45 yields 14.37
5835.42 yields 16.19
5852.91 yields 13.85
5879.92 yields 15.51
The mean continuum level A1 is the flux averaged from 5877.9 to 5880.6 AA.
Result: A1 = 16.2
